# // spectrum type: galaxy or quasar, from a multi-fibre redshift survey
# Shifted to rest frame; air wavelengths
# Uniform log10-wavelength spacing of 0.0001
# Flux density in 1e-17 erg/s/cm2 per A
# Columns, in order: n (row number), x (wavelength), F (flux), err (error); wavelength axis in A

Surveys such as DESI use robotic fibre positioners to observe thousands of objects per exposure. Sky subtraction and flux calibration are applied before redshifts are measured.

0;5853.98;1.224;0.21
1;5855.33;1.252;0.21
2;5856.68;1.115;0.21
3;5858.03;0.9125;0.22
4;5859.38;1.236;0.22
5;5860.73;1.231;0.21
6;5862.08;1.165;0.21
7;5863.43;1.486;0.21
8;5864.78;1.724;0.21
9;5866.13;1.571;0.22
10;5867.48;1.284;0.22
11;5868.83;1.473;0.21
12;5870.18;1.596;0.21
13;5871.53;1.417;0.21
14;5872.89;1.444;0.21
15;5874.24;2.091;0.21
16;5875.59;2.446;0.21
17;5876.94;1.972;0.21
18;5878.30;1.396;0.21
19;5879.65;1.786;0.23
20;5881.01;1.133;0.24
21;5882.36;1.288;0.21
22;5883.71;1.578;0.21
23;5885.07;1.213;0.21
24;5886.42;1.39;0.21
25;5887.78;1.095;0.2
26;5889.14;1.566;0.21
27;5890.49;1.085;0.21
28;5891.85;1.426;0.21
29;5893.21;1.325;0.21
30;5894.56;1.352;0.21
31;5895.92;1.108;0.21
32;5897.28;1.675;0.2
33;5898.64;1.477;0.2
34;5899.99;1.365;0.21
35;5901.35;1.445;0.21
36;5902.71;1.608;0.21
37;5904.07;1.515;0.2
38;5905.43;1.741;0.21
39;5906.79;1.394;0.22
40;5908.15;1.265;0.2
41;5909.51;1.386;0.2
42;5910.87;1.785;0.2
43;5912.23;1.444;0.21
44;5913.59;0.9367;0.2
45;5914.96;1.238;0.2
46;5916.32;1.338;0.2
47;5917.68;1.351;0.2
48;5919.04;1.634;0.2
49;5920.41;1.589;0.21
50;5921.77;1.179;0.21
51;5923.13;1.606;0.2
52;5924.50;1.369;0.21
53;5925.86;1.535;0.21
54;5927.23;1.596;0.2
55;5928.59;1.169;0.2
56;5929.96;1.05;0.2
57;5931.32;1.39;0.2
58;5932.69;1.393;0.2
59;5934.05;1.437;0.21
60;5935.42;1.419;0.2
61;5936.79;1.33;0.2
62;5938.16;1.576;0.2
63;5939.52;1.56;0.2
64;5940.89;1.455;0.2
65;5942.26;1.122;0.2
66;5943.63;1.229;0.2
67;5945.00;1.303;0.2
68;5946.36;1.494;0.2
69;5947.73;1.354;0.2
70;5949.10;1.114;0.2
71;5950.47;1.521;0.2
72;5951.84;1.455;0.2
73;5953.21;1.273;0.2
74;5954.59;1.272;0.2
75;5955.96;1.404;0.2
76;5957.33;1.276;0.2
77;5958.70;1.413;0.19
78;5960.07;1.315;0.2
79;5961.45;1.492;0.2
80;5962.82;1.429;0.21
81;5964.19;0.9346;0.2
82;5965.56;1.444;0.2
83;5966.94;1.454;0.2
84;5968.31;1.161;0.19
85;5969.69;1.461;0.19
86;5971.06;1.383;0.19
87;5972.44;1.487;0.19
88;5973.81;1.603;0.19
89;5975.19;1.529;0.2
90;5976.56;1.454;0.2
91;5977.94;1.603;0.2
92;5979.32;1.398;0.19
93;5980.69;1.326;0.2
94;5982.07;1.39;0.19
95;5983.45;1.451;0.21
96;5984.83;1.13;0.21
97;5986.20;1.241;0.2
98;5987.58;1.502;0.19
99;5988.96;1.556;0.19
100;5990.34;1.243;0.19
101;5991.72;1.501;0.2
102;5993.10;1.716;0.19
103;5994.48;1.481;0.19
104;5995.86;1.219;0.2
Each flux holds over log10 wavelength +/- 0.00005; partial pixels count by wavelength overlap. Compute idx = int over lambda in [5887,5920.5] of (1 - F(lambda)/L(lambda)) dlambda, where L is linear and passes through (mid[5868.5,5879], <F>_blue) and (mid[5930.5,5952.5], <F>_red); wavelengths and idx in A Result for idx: 3.7 A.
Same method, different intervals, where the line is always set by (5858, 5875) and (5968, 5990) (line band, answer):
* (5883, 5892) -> 0.7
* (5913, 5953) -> 1.8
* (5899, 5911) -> -0.3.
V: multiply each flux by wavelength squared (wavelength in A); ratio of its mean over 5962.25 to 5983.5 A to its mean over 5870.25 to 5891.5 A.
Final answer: 0.9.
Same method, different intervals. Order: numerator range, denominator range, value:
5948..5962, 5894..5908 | 0.94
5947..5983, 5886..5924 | 1.01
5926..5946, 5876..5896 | 0.99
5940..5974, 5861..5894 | 0.93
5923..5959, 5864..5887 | 0.89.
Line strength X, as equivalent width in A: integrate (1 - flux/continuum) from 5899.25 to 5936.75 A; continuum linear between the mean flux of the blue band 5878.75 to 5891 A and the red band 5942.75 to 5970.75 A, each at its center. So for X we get -1.83 A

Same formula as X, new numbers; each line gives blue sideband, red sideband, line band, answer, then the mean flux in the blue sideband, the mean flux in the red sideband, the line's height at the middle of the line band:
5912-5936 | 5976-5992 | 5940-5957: 0.56 A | 1.37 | 1.4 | 1.38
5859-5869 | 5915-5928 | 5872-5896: -1.28 A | 1.4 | 1.45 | 1.42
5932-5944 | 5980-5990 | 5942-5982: 0.24 A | 1.39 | 1.37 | 1.38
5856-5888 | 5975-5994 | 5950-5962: 0.52 A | 1.47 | 1.43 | 1.44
